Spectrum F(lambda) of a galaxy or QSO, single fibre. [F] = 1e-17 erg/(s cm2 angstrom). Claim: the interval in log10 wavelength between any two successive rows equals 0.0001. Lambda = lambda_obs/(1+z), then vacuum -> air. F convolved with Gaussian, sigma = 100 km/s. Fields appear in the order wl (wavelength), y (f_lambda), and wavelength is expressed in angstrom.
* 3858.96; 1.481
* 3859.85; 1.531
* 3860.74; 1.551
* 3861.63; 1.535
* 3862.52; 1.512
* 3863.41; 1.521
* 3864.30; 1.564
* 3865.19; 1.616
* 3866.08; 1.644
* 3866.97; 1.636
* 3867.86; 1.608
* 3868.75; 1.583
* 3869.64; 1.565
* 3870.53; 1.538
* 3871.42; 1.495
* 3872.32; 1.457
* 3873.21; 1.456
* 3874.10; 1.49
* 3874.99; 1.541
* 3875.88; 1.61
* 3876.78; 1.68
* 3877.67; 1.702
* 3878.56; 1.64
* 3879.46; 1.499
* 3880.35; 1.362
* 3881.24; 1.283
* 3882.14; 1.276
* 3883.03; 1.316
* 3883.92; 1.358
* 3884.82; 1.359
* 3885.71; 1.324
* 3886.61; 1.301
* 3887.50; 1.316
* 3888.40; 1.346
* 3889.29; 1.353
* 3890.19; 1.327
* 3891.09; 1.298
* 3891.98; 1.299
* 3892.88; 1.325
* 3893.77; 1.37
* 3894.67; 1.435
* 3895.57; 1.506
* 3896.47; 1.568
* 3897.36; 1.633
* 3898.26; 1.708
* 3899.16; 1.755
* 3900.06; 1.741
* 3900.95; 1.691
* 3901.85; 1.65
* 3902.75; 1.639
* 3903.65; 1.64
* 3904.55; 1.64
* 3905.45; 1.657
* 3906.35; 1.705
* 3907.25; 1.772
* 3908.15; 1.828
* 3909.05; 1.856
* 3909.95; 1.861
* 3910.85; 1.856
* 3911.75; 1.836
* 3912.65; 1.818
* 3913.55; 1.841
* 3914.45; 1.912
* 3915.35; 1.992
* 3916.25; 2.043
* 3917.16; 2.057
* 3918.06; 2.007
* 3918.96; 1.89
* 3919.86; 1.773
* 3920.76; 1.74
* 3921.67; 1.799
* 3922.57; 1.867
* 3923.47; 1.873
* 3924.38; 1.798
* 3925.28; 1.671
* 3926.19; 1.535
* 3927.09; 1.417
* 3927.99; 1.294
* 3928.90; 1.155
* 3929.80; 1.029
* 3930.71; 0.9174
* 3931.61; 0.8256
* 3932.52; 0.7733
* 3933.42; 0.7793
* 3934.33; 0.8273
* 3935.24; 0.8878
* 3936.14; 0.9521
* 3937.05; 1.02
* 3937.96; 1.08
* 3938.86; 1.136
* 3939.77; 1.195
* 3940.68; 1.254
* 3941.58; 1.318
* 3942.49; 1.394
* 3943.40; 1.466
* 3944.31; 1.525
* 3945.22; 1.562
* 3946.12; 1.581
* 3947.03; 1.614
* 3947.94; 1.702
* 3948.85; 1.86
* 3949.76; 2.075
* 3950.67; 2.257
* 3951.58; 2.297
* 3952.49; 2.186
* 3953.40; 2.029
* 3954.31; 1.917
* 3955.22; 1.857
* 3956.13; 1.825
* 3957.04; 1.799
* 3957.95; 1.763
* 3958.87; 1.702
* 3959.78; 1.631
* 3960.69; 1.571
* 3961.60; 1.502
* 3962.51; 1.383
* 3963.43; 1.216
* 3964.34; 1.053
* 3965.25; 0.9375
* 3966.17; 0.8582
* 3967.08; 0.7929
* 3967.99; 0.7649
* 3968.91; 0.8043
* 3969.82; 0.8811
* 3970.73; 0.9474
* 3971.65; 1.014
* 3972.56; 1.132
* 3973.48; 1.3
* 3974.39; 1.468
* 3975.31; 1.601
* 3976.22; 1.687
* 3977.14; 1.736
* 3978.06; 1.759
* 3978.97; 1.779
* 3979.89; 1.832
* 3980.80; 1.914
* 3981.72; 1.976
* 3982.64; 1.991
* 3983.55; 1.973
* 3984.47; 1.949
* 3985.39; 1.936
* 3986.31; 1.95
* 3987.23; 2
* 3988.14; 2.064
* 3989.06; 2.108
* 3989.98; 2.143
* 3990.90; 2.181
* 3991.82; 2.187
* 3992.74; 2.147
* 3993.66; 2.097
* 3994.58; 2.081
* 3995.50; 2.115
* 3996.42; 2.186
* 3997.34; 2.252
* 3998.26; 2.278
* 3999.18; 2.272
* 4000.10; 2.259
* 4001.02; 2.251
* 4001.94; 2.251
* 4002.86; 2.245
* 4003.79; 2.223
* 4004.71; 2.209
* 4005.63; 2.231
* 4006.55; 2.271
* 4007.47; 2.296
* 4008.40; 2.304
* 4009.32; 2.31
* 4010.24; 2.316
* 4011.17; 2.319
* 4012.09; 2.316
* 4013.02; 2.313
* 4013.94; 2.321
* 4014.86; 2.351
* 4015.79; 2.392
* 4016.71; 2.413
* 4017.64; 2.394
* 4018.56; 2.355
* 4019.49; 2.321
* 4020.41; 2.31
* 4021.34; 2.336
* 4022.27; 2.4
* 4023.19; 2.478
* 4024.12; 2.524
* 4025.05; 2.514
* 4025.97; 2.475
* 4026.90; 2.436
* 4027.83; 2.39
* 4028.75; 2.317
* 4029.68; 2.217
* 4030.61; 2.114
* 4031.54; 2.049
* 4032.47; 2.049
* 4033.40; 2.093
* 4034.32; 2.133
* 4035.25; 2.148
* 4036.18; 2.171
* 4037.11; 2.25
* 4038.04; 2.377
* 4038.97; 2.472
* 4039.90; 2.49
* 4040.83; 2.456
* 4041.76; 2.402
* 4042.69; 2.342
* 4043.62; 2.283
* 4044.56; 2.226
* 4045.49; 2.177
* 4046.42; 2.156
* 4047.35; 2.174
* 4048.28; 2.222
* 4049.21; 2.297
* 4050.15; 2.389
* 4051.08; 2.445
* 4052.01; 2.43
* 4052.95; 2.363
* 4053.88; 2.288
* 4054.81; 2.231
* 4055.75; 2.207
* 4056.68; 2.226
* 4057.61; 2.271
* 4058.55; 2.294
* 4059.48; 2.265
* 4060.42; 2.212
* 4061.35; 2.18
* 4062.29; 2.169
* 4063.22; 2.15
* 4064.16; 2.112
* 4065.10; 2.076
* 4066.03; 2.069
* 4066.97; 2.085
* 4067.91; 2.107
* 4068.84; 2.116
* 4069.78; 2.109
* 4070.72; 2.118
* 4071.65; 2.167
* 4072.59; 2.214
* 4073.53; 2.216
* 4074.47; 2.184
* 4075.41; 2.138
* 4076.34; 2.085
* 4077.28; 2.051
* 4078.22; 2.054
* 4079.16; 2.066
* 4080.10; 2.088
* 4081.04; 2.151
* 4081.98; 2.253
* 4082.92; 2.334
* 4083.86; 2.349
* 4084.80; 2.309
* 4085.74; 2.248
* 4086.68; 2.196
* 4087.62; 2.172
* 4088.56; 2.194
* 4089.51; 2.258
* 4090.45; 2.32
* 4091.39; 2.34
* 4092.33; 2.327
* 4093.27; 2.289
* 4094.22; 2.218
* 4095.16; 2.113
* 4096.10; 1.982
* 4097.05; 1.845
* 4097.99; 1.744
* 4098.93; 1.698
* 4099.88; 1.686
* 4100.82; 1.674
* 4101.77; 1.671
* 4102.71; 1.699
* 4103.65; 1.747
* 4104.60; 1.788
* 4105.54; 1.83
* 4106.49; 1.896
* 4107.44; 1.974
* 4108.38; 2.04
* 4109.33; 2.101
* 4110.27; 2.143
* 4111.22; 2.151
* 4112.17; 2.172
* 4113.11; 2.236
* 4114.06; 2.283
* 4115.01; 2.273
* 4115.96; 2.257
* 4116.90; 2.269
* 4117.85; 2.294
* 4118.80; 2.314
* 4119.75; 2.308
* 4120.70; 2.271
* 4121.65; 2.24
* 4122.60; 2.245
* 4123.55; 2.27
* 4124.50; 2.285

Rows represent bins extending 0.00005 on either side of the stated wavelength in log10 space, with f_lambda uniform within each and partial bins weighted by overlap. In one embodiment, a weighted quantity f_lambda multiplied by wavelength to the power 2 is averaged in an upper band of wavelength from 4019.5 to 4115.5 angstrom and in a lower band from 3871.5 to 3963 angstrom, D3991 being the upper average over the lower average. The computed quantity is 1.5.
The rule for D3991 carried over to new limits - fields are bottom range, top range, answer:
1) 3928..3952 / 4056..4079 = 1.73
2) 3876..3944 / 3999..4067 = 1.63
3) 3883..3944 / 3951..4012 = 1.27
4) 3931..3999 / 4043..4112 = 1.41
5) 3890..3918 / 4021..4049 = 1.45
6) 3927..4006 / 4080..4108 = 1.34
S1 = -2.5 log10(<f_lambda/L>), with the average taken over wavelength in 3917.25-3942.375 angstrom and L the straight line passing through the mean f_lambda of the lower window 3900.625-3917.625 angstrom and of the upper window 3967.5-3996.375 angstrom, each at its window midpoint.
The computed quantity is 0.31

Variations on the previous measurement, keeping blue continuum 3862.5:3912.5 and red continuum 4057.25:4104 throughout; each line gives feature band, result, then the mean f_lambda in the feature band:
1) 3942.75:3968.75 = 0.10 mag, 1.59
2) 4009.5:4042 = -0.19 mag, 2.33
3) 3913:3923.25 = -0.16 mag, 1.9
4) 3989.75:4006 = -0.18 mag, 2.2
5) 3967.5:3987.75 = 0.16 mag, 1.56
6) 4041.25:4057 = -0.14 mag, 2.29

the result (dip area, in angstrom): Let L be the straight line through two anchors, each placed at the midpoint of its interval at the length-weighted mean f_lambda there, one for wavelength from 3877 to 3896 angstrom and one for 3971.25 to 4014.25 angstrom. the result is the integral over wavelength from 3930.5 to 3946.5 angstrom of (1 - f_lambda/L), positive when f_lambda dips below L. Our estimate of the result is 5.3 angstrom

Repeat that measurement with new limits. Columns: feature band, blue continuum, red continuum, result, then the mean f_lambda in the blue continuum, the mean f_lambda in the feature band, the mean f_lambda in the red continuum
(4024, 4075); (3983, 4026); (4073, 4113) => -2.1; 2.24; 2.25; 2.07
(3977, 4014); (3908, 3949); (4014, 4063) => -2.6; 1.5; 2.13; 2.3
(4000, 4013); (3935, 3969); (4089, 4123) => -4.5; 1.48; 2.27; 2.07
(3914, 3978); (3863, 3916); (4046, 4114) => 9.8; 1.57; 1.47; 2.13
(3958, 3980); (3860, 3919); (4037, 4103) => 6.5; 1.59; 1.31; 2.18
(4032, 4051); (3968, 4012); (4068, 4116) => -2.4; 1.93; 2.27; 2.09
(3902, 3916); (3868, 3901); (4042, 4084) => -1.9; 1.47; 1.79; 2.2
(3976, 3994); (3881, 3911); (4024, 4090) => -0.5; 1.53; 1.97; 2.23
